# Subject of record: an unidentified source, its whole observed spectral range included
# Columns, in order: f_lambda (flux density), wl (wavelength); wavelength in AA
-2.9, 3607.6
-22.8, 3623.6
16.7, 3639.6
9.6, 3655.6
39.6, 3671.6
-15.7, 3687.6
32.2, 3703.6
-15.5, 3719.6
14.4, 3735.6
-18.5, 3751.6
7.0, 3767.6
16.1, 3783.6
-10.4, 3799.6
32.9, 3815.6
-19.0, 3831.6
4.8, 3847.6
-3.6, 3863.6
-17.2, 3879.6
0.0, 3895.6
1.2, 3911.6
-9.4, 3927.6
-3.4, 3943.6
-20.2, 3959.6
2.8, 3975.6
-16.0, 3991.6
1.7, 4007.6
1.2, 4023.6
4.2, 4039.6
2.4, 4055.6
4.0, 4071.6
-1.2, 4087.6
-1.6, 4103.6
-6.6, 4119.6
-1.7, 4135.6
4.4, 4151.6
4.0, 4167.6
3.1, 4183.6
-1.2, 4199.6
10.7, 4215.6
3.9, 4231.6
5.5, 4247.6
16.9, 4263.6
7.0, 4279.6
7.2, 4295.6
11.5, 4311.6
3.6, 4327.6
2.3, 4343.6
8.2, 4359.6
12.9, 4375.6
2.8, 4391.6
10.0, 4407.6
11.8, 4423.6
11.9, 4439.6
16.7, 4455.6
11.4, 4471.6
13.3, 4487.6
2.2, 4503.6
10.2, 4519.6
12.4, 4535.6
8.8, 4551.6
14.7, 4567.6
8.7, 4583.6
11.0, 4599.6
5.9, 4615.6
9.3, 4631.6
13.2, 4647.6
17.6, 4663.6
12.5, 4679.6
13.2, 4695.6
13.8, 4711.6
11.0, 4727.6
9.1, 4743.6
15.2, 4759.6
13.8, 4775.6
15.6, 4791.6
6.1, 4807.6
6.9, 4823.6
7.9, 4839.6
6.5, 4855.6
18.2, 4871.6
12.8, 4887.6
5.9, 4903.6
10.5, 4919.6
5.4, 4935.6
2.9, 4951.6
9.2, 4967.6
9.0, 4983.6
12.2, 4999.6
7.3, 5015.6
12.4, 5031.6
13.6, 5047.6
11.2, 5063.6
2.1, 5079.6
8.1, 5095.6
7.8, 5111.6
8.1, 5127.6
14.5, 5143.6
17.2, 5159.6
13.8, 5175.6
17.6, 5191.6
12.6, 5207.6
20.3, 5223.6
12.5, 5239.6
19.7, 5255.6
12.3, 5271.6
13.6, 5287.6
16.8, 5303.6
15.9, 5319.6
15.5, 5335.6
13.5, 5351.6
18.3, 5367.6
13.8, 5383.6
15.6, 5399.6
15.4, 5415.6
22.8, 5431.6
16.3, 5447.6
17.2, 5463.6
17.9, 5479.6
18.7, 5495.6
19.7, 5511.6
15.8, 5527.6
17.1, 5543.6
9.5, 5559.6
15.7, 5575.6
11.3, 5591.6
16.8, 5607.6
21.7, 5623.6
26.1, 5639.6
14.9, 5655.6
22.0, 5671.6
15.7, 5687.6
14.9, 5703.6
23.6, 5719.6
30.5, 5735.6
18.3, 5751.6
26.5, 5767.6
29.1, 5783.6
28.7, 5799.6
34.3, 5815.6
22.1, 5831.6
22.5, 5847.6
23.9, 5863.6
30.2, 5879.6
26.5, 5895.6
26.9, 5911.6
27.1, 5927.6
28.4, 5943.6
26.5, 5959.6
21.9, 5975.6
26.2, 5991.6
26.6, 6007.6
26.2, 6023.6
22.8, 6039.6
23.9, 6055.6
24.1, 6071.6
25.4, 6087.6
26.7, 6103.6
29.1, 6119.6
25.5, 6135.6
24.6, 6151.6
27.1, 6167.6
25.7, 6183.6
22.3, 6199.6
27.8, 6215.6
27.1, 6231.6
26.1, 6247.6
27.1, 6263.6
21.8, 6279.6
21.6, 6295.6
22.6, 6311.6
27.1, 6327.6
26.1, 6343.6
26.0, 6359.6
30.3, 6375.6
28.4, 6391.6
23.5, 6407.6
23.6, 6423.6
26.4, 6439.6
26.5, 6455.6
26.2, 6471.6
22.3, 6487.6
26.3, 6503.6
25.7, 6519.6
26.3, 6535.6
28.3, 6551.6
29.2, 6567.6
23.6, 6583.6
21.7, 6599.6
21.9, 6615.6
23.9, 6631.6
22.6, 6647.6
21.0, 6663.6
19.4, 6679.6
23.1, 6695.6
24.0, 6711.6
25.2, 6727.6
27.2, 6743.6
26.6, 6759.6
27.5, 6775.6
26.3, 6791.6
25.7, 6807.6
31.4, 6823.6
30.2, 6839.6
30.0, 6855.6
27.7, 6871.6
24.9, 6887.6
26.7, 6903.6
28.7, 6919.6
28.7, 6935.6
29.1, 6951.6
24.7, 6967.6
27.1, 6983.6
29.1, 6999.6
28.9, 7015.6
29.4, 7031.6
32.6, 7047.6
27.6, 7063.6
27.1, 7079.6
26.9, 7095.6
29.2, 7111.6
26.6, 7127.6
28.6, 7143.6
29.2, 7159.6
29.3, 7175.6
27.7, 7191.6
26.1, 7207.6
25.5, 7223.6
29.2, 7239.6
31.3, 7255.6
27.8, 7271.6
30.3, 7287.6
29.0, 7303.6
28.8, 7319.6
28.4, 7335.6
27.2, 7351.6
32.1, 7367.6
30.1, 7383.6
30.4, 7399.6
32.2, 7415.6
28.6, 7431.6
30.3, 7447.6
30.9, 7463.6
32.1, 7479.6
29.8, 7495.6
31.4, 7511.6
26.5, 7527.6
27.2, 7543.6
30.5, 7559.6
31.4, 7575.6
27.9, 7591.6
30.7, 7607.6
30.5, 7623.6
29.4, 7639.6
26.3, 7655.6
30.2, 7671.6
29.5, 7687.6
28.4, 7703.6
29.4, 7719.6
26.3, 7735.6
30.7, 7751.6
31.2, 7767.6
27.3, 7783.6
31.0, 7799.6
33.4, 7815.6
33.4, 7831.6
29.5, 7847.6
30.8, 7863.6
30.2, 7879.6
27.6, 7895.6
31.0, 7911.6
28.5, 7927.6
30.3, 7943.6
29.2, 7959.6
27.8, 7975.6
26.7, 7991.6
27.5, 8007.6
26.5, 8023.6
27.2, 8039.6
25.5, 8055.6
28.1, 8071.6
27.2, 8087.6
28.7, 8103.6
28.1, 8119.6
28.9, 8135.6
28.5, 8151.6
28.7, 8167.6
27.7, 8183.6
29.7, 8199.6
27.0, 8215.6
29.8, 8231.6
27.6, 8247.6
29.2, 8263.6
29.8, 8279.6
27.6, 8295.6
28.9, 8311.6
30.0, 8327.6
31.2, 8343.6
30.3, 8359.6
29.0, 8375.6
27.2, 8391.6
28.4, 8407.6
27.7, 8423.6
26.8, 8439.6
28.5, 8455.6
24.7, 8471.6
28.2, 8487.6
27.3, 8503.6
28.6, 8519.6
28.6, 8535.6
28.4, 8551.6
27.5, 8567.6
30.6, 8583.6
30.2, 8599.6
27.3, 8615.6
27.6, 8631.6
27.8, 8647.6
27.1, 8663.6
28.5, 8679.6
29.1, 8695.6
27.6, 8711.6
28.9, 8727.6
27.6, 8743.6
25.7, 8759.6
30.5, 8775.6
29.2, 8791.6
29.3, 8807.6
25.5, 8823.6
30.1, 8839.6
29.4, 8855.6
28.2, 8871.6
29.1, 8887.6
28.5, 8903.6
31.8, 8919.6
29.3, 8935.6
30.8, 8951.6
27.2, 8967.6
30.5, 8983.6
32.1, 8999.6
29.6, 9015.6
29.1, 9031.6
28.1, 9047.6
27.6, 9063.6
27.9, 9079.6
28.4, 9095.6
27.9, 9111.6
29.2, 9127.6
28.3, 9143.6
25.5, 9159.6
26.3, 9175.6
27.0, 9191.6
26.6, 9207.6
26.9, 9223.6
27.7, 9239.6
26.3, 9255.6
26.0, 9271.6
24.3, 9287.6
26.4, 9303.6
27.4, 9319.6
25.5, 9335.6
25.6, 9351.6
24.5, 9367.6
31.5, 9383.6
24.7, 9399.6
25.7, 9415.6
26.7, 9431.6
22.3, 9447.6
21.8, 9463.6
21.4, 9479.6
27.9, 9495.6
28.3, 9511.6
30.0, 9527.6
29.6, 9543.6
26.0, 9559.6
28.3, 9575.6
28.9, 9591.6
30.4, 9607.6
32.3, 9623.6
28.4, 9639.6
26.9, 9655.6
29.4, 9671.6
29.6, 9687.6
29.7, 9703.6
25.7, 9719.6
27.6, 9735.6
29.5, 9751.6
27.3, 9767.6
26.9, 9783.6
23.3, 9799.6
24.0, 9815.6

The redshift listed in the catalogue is 0.290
